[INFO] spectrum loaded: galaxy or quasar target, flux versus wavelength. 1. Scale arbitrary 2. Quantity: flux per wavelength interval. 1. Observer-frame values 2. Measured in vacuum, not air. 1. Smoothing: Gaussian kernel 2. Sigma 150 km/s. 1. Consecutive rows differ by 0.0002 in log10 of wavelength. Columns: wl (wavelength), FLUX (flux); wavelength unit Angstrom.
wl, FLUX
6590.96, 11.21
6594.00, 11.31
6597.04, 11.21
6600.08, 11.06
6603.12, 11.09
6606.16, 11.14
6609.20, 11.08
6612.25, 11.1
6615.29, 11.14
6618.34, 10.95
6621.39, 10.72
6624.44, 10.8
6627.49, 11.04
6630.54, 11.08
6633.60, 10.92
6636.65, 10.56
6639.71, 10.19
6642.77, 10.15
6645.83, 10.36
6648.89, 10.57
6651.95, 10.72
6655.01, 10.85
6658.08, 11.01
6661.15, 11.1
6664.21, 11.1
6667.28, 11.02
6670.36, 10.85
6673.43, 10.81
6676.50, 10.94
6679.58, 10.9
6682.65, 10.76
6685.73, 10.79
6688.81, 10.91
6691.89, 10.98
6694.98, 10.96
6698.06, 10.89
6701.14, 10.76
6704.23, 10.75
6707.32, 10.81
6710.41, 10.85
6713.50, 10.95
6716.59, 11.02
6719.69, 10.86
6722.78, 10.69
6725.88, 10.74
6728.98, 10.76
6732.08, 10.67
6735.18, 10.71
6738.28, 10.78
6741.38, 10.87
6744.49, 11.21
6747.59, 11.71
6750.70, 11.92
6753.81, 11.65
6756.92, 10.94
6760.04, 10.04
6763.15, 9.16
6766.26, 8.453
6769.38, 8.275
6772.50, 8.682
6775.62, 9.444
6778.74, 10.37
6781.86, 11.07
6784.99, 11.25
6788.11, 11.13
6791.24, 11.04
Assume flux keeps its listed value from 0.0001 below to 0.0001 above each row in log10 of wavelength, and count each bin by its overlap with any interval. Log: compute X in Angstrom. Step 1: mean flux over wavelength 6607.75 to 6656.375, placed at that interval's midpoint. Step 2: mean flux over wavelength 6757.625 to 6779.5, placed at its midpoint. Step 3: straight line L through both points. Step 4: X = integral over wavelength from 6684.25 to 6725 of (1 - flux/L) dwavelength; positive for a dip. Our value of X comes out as -3.8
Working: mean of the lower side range 10.8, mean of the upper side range 9.23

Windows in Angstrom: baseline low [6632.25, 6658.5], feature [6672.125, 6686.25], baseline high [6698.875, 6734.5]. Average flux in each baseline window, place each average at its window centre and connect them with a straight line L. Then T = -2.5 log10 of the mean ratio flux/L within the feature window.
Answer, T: -0.017 mag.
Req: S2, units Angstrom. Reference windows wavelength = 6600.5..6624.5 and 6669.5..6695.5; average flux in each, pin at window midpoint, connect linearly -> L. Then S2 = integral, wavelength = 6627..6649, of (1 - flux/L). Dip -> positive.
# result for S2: 0.8 Angstrom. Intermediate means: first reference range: 11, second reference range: 10.9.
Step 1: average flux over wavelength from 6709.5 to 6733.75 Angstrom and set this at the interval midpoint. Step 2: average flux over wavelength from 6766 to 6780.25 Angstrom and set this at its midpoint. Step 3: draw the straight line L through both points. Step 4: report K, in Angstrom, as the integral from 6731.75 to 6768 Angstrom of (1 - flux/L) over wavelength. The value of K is -2.9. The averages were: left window 10.8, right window 9.09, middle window 10.7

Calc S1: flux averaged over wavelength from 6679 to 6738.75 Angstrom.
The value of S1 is 10.8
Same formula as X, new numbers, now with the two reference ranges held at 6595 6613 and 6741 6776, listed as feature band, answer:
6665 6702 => -0.85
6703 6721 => -0.69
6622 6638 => 0.13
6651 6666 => -0.24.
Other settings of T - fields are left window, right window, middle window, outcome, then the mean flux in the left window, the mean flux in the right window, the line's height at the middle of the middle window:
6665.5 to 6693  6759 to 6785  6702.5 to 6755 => -0.09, 10.9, 9.54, 10.2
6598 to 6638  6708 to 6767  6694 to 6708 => 0.00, 11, 10.8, 10.8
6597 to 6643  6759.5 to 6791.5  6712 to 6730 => -0.06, 10.9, 9.85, 10.2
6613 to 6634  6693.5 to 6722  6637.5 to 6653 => 0.05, 11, 10.9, 10.9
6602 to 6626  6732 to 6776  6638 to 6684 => 0.00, 11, 10.3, 10.8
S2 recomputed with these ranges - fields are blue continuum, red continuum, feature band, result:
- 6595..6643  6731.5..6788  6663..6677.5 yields -0.3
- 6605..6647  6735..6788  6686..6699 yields -0.4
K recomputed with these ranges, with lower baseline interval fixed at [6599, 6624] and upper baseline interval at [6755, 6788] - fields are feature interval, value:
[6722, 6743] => -1.3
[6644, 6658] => 0.1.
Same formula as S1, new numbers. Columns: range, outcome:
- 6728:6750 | 11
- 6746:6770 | 10.3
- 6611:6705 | 10.8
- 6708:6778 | 10.5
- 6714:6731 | 10.8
